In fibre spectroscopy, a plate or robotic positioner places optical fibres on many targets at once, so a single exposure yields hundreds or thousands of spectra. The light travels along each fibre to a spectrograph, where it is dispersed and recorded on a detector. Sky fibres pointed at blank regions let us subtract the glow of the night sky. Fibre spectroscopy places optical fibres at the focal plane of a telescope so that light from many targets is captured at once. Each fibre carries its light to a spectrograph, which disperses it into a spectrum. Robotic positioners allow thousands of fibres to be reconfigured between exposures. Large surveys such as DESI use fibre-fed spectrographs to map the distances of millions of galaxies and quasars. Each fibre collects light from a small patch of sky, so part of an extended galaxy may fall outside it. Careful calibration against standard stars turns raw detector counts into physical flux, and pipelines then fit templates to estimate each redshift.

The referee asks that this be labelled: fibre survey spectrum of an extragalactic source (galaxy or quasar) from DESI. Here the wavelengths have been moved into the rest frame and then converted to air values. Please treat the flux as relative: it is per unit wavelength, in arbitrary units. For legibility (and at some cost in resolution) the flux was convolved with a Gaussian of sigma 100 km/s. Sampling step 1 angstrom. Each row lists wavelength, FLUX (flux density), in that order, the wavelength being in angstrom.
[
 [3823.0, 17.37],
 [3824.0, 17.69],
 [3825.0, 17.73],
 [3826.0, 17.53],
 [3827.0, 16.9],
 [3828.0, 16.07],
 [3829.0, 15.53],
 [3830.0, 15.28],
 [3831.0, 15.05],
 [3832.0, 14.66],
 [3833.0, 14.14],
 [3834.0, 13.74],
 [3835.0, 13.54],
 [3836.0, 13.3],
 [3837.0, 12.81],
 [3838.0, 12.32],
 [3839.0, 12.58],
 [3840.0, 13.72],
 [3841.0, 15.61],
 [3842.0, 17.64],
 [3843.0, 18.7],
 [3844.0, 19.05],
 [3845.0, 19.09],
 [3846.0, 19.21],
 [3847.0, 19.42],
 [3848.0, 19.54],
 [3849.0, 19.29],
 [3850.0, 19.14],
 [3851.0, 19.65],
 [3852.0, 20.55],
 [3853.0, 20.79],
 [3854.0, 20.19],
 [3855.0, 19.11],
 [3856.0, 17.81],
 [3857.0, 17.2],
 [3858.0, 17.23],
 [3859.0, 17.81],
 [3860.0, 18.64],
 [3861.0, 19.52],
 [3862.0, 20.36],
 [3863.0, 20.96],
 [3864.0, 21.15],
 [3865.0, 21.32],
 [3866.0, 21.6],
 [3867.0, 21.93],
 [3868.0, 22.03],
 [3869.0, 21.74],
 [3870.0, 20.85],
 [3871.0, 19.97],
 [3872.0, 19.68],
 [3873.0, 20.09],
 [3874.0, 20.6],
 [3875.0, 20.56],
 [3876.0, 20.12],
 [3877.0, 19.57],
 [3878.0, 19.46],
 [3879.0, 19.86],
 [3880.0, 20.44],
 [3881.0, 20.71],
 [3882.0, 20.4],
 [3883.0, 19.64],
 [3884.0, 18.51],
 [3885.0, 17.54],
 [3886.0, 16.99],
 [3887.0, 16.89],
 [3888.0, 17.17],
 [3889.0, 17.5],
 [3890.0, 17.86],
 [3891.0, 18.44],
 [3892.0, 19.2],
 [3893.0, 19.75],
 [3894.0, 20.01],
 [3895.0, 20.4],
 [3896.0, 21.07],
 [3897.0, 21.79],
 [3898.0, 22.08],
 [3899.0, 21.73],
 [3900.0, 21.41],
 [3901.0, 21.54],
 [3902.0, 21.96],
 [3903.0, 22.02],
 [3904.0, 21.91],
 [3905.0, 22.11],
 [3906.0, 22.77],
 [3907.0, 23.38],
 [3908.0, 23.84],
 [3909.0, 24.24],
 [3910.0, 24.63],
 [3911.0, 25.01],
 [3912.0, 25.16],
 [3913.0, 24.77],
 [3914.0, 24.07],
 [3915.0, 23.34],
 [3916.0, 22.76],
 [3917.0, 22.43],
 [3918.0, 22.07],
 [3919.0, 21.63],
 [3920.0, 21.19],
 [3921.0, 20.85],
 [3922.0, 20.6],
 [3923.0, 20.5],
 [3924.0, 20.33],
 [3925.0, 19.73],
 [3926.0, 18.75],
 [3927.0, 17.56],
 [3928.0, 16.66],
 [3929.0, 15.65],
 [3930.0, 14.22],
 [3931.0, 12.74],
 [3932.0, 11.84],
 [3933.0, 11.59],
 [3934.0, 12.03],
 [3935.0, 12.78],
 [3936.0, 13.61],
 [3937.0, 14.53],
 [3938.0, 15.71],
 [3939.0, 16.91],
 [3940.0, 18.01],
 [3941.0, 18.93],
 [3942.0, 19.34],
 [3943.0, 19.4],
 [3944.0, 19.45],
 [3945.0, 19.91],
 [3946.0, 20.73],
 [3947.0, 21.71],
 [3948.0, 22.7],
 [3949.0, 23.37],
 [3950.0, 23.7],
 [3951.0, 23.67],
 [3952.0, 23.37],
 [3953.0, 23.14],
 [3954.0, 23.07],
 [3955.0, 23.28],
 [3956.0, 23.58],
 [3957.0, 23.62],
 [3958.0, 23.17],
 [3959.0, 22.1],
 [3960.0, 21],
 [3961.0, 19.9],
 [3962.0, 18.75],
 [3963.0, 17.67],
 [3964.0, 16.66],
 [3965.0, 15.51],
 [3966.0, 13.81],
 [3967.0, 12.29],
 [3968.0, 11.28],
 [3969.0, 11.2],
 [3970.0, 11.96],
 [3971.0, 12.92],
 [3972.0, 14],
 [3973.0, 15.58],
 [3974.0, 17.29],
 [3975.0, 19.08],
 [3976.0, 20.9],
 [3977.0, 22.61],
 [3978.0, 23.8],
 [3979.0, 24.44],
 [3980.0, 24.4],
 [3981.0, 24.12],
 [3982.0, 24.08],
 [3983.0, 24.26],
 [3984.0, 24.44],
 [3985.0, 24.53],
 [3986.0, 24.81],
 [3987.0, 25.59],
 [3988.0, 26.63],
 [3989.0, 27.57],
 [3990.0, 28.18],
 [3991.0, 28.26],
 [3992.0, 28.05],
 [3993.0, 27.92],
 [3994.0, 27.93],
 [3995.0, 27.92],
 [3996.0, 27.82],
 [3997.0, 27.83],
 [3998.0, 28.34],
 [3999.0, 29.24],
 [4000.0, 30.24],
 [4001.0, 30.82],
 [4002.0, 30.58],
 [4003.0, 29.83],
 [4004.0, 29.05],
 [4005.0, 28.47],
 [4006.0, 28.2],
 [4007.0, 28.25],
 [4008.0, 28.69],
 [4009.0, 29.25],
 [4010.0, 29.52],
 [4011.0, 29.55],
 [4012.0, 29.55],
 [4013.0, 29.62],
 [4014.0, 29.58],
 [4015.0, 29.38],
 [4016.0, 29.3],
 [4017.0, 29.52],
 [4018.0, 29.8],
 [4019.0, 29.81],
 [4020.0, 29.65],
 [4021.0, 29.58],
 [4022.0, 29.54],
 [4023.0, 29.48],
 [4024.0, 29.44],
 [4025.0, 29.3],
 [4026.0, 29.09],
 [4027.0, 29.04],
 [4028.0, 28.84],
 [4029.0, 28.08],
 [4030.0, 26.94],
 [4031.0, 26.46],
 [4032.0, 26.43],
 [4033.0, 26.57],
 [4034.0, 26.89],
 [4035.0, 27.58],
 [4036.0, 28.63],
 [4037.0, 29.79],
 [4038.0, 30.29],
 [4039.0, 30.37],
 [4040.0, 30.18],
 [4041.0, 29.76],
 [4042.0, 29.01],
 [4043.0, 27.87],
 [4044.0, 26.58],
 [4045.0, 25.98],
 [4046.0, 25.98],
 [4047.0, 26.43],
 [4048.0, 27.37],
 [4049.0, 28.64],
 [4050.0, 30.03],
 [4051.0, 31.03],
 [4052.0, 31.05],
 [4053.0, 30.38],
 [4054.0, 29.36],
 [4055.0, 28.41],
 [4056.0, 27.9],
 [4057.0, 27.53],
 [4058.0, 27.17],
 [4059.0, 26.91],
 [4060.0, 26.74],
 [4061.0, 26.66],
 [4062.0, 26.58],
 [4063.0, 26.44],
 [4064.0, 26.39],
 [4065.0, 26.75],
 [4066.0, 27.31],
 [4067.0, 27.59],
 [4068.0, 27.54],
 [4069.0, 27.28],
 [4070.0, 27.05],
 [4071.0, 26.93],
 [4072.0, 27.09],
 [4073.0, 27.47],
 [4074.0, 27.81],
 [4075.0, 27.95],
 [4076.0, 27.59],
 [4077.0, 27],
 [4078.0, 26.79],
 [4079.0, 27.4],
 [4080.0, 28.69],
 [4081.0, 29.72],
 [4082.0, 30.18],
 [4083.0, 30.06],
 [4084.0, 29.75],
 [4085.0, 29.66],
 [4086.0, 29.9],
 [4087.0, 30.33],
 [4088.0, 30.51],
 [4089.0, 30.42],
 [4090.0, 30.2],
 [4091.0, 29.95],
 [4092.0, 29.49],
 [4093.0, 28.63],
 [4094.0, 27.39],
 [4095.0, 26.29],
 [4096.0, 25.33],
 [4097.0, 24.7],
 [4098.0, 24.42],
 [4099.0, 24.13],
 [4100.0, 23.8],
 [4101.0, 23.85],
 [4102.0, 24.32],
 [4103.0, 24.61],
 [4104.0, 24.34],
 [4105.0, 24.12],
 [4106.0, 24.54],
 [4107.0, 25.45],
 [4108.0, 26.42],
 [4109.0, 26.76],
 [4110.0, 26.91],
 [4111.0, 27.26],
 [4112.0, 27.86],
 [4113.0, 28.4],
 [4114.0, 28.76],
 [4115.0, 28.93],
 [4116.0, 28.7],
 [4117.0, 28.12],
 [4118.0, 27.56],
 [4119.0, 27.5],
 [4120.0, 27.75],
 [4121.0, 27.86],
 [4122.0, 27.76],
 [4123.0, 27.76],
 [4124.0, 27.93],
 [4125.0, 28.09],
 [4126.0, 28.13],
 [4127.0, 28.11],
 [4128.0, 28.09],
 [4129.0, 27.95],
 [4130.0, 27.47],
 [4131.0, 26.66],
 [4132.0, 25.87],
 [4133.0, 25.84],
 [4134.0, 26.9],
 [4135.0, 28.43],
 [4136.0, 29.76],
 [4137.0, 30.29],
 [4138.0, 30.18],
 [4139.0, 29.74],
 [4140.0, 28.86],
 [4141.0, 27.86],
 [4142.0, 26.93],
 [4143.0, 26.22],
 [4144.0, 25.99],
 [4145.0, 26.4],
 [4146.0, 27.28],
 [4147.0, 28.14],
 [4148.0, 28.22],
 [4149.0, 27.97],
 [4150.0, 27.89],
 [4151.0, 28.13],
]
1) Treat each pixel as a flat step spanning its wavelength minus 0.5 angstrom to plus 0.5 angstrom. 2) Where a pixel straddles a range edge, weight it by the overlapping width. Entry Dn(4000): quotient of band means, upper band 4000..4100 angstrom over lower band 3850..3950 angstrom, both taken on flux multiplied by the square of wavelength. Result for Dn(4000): 1.54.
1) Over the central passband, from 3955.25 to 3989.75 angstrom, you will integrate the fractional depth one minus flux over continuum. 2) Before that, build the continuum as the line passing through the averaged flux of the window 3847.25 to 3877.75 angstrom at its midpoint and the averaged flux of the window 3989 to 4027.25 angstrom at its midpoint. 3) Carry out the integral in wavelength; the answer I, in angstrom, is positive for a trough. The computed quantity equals 8.6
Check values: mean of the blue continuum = 20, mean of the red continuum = 29.1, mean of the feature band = 20.2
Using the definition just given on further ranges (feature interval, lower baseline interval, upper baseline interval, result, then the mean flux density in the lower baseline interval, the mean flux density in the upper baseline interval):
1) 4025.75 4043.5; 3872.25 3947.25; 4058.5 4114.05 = -2.41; 19.7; 27.2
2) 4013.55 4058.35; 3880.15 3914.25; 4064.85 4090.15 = -3.30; 21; 28.4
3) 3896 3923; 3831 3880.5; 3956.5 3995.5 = -3.93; 18.5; 21.2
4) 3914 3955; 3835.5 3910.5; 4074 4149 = 4.79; 19.6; 27.6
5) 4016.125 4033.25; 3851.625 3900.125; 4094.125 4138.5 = -3.21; 19.8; 26.9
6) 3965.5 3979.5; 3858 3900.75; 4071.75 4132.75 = 4.00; 19.9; 27.5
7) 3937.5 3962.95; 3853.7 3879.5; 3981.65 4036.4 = 3.87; 20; 28.3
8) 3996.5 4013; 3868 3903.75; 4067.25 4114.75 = -3.39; 20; 27.4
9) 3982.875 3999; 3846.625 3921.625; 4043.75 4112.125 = -1.73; 20.7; 27.4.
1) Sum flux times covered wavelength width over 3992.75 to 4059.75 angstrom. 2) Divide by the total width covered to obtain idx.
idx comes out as 28.7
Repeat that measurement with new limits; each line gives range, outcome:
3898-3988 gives 20.1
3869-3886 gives 19.8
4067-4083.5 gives 27.9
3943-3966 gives 21.2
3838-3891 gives 19.1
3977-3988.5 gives 24.6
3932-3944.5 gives 15.9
